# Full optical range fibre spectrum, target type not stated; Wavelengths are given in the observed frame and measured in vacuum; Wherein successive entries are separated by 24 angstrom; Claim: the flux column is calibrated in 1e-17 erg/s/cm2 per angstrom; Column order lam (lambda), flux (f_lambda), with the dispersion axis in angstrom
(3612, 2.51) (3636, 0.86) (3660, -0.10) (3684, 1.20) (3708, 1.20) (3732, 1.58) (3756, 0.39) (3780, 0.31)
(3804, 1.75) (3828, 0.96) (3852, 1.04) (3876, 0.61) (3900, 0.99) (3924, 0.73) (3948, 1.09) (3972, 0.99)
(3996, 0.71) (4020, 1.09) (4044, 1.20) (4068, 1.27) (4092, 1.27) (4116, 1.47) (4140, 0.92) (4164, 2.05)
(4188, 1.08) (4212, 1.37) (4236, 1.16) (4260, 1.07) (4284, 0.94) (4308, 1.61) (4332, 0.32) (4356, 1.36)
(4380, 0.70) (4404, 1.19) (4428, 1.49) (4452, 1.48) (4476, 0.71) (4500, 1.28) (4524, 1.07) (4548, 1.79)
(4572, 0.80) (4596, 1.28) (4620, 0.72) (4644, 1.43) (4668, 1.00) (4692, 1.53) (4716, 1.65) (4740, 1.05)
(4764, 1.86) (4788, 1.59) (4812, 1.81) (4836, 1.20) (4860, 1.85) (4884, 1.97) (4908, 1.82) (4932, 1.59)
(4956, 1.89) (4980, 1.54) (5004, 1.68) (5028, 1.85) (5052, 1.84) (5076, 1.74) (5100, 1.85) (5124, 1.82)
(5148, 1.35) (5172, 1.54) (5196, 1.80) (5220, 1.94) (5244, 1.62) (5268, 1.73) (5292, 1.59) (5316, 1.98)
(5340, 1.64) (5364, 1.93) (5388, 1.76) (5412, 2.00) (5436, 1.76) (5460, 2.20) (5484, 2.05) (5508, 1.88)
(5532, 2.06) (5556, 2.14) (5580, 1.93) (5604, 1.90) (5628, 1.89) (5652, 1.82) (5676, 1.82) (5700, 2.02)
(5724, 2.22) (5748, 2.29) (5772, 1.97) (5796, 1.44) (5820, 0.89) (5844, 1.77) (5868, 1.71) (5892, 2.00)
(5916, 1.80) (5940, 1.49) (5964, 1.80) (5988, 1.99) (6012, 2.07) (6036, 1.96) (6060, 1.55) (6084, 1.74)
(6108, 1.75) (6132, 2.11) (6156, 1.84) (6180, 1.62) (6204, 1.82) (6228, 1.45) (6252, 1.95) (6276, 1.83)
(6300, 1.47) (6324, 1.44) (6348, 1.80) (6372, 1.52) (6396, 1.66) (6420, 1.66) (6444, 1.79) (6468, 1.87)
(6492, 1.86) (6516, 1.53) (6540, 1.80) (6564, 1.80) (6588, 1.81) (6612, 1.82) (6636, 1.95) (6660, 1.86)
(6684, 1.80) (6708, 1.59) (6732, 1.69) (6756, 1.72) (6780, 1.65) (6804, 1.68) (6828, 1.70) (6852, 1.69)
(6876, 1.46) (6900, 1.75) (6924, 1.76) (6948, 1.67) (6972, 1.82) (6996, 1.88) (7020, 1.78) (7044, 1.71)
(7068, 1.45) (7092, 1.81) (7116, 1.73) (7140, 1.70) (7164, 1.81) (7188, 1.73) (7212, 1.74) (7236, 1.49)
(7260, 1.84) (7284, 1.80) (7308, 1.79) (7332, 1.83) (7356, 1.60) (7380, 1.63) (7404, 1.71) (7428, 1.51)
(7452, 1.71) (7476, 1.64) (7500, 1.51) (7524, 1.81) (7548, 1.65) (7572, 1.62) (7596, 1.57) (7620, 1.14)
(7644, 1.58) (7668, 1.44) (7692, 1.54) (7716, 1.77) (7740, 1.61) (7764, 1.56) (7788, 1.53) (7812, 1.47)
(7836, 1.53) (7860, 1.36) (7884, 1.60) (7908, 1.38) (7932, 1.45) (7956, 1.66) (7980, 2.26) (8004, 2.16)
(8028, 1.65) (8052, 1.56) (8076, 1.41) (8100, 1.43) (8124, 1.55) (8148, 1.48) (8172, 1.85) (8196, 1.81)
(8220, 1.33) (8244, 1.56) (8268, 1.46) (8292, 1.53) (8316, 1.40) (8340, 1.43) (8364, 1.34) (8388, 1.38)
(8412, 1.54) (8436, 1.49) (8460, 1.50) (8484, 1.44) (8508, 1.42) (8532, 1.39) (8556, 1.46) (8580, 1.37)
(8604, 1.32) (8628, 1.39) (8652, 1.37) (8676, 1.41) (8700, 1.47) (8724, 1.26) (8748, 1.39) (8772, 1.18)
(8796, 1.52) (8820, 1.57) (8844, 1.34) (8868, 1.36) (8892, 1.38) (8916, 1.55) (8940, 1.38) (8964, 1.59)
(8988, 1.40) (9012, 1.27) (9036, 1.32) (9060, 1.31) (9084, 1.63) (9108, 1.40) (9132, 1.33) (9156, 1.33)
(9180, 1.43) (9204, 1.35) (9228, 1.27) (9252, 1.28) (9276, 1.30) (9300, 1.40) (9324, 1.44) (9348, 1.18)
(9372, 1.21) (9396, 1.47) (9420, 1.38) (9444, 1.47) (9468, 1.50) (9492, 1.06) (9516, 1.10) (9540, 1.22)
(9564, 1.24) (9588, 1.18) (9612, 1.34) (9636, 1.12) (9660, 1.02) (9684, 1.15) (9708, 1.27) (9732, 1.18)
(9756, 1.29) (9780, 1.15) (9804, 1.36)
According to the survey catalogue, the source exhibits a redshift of 0.22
